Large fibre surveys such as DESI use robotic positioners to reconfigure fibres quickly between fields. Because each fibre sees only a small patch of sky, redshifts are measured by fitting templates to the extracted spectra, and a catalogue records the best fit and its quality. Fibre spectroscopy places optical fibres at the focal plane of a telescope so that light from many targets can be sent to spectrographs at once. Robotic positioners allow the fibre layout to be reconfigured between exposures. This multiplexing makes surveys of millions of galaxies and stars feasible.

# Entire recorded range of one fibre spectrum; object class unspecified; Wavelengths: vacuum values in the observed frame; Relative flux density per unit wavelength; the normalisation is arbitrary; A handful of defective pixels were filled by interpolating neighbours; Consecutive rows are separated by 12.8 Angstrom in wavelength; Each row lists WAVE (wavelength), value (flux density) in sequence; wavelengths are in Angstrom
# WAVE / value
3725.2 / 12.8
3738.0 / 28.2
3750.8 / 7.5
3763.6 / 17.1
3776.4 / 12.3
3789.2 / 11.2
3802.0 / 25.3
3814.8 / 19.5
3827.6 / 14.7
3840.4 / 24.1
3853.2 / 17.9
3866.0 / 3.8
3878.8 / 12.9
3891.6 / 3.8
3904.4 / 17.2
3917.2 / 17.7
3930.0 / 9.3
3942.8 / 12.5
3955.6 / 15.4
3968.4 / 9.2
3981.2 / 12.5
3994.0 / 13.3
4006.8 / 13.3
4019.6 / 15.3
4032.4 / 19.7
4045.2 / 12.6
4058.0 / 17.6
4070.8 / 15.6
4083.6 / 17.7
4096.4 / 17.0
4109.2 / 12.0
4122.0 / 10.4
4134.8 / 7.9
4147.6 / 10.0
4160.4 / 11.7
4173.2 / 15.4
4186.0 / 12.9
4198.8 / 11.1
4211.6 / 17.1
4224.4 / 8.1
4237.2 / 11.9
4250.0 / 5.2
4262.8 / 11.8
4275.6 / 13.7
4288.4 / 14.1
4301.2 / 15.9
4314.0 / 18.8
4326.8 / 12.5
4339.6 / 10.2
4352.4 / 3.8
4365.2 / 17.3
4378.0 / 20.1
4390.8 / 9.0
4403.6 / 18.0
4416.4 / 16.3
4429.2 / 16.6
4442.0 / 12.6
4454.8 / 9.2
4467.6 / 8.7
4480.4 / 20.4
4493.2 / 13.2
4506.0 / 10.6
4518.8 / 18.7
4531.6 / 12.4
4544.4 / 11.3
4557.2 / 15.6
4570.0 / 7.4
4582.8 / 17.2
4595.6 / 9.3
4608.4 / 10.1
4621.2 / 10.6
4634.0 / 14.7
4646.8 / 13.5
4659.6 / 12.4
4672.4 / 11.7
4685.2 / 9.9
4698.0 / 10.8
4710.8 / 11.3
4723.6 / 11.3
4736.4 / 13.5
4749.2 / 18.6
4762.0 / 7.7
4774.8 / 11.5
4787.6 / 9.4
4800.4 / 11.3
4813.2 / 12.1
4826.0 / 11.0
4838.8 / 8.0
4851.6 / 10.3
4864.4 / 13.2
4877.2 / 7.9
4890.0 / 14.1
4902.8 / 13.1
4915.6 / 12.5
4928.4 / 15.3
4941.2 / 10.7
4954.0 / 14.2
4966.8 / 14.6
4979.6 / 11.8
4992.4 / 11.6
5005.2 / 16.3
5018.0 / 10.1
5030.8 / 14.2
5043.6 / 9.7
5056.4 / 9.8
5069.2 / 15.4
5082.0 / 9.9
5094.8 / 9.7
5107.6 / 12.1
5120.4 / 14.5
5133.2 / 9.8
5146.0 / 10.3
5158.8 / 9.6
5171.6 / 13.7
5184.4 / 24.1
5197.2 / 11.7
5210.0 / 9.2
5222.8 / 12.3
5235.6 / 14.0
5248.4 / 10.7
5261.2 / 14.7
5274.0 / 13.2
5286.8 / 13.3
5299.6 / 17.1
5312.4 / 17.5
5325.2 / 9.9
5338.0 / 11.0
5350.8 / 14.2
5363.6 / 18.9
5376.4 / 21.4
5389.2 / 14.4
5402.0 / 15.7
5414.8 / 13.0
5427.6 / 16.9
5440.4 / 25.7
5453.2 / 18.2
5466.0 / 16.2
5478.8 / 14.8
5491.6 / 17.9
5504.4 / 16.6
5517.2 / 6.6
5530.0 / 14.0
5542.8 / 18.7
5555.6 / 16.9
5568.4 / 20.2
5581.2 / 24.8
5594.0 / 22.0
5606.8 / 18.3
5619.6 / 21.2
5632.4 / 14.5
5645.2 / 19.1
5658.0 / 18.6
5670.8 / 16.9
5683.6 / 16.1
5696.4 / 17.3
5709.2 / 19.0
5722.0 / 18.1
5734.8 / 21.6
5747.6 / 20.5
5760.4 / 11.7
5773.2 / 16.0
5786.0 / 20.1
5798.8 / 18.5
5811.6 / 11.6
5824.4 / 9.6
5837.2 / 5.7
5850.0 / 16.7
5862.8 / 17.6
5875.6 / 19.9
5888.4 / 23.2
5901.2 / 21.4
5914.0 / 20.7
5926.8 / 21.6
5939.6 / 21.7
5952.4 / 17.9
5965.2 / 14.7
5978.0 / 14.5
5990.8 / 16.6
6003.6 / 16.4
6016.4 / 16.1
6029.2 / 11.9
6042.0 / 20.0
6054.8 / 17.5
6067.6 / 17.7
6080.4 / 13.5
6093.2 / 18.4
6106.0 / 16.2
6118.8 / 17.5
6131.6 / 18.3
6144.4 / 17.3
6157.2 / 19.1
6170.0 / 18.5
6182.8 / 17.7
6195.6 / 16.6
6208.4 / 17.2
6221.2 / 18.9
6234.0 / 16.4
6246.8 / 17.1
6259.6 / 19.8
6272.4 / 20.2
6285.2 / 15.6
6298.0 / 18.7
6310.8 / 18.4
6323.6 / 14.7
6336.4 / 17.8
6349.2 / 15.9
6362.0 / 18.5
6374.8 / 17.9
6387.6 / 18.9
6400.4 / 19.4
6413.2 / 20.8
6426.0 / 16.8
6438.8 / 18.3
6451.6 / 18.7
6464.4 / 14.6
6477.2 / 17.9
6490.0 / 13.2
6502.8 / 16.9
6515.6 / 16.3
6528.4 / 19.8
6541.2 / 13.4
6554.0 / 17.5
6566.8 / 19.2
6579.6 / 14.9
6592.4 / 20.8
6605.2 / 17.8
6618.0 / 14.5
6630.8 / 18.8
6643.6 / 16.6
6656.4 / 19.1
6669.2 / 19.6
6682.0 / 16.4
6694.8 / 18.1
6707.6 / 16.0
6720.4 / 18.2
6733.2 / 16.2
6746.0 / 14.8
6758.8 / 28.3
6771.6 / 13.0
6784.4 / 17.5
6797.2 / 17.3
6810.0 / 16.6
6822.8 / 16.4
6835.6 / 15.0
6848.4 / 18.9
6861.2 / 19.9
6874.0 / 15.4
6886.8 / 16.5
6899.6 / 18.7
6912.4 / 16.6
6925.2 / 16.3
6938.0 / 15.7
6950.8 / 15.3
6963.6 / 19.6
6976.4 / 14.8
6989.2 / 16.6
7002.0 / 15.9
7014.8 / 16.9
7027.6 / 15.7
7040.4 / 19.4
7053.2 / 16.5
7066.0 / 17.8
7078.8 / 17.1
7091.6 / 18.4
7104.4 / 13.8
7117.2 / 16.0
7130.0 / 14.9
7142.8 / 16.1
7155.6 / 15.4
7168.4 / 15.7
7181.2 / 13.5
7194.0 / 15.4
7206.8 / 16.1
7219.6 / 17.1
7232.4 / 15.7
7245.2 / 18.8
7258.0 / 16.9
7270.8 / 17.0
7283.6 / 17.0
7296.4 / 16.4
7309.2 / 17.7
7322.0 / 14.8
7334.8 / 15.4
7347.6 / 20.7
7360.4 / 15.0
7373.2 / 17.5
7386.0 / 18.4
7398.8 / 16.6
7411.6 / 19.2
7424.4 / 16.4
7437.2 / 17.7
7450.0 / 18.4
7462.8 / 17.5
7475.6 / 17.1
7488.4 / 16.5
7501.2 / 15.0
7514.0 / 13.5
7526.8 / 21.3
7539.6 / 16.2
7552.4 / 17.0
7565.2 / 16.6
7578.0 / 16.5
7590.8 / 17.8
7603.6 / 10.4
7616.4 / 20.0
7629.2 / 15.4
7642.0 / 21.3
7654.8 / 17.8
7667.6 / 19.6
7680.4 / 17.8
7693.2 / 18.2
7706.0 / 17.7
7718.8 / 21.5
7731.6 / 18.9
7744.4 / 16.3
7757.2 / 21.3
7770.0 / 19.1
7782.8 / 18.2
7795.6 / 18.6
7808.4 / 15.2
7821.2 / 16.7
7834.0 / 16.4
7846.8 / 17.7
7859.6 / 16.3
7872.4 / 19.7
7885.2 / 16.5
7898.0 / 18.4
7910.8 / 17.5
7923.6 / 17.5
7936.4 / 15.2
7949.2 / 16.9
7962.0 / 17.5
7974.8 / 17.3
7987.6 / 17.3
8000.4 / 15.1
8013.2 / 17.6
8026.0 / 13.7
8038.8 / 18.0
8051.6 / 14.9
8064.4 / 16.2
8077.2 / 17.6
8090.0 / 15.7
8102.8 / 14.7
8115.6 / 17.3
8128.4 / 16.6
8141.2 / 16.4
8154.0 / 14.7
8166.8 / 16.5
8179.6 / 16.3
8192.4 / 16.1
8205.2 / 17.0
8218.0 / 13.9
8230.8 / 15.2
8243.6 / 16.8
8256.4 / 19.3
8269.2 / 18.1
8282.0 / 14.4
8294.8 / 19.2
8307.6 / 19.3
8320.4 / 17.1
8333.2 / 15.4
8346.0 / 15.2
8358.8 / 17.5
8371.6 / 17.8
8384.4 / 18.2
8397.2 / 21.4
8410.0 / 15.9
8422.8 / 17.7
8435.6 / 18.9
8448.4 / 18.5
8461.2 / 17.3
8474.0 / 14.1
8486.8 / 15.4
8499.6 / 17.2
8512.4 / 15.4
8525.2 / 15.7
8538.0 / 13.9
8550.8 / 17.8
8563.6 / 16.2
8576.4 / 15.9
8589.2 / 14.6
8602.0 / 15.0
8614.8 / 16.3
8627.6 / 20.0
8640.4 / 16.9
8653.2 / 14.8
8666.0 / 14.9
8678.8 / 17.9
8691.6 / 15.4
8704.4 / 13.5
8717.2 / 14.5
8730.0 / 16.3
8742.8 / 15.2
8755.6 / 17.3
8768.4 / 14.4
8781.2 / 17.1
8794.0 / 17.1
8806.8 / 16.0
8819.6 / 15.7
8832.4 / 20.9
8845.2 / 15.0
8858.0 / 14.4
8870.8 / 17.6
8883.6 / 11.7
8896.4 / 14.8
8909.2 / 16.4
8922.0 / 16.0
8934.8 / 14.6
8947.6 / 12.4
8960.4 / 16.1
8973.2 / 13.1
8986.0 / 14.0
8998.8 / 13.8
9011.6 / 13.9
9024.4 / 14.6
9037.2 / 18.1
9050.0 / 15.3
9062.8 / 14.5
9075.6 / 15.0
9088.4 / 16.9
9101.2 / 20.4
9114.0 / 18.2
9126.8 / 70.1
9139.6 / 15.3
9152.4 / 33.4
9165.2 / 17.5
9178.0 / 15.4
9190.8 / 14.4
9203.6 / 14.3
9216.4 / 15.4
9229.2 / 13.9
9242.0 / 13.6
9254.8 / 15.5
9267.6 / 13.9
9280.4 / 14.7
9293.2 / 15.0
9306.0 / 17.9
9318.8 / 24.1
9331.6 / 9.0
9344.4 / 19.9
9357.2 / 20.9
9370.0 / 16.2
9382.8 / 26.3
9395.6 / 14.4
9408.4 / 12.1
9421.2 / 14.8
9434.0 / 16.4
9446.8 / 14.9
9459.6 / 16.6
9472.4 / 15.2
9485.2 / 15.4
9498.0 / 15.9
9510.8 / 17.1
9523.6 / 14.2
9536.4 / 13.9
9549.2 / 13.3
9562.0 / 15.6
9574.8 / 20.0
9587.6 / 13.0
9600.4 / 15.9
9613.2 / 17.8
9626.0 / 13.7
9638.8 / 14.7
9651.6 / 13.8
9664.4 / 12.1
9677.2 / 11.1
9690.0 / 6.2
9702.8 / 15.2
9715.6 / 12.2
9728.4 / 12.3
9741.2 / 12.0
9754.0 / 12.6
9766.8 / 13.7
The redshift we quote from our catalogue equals 0.390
